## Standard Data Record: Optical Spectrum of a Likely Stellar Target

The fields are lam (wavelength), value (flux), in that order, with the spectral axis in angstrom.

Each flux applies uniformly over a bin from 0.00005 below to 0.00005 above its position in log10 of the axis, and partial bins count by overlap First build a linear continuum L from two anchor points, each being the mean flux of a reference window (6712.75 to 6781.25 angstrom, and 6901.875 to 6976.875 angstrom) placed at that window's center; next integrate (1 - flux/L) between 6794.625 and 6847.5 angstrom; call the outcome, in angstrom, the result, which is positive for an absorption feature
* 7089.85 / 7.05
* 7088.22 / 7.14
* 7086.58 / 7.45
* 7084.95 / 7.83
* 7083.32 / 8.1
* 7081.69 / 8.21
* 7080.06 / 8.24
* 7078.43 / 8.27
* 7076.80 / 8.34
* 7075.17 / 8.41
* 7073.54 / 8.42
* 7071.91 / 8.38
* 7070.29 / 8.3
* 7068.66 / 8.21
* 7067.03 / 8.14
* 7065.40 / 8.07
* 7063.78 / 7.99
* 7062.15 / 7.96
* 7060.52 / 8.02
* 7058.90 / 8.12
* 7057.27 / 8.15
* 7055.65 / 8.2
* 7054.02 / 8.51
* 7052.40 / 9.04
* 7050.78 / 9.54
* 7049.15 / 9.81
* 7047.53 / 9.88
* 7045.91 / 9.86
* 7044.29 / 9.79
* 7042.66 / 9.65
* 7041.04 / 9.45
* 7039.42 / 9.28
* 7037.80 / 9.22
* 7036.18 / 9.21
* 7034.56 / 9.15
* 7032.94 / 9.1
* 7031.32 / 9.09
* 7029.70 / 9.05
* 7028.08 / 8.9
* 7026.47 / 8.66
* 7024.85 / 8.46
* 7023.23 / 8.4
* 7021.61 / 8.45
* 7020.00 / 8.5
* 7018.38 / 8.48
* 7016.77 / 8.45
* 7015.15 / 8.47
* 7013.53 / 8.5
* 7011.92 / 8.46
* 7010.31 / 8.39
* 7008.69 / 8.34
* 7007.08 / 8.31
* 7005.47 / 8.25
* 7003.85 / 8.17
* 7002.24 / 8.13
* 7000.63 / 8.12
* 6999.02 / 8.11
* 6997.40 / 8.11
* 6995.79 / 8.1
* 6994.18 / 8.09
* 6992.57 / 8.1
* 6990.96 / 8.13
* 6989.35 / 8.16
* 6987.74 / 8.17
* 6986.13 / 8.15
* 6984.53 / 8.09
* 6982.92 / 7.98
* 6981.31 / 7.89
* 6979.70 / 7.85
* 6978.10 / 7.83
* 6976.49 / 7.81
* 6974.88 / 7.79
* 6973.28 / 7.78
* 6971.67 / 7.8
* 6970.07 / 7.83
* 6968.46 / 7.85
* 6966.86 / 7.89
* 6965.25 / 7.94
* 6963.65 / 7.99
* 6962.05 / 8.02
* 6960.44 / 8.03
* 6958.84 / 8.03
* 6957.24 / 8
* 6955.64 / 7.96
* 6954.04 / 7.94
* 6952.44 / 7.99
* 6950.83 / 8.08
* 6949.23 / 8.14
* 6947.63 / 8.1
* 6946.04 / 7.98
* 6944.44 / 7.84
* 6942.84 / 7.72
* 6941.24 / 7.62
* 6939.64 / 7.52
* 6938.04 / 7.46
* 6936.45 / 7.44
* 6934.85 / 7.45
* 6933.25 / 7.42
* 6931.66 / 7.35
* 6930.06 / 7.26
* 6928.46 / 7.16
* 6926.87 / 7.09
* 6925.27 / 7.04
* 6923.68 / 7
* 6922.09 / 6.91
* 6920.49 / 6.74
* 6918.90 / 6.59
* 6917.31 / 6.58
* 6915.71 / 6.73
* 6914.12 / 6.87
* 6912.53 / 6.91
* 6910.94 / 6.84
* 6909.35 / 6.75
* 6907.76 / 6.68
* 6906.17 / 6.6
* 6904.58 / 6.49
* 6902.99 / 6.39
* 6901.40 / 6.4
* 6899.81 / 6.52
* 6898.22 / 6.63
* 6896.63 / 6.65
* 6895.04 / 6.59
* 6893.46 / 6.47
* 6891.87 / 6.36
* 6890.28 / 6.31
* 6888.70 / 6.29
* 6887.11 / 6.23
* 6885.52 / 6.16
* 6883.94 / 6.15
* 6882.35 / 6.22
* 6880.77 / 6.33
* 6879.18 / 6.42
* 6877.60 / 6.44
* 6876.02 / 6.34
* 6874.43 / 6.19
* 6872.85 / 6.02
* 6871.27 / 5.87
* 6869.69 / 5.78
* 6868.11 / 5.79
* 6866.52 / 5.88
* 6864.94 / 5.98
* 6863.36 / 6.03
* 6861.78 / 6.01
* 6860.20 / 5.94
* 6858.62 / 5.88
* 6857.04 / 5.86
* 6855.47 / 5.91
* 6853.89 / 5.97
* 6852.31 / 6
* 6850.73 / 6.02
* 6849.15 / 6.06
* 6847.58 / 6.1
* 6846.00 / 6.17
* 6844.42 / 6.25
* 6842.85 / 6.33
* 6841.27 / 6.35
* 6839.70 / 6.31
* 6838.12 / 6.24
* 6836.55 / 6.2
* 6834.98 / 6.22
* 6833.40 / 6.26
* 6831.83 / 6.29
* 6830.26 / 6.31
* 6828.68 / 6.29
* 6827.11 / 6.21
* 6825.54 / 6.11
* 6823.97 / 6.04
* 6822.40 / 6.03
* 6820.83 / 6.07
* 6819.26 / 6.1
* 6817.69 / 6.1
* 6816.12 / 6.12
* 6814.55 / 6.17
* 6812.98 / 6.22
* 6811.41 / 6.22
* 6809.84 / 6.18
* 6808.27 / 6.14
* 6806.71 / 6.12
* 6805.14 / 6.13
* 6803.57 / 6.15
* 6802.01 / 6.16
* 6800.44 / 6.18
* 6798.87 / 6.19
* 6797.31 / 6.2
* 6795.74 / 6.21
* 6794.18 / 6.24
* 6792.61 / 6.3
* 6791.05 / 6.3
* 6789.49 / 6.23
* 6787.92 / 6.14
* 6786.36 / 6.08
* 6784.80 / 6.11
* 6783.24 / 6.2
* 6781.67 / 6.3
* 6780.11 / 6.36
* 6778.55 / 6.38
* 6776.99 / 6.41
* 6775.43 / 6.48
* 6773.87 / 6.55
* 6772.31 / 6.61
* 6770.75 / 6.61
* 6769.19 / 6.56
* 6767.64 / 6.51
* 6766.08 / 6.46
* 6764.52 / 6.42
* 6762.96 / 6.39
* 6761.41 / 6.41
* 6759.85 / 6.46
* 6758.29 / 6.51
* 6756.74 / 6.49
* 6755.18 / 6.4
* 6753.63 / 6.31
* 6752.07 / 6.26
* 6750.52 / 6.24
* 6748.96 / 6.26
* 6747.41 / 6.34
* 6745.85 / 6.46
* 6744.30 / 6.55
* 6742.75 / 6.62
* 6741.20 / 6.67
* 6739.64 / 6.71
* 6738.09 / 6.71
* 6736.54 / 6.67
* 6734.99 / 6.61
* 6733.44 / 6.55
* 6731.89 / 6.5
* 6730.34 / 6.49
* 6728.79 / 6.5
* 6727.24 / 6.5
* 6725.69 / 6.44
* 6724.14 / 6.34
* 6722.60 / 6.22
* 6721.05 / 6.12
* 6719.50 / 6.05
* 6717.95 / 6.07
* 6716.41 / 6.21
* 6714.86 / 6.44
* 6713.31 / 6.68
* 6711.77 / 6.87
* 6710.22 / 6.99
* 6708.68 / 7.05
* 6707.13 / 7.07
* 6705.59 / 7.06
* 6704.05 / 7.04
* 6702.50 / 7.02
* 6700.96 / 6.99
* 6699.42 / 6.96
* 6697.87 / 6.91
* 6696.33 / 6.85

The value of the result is 4.9 angstrom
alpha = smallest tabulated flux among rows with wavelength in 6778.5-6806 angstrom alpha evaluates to 6.08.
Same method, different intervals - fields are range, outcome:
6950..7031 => 7.78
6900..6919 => 6.39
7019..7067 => 7.96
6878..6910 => 6.15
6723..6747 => 6.34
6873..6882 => 6.19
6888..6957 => 6.29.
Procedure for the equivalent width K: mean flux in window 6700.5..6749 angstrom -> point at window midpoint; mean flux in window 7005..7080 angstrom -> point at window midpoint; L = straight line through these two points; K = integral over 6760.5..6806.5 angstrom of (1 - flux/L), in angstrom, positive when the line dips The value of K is 4.3 angstrom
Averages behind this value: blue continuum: 6.59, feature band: 6.32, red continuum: 8.69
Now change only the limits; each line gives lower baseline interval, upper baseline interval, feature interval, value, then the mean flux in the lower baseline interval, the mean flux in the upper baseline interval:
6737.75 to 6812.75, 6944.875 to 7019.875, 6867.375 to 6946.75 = 7.77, 6.35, 8.09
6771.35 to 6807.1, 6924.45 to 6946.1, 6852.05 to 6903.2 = 5.81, 6.26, 7.43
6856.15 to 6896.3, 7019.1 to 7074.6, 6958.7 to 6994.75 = -1.22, 6.15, 8.79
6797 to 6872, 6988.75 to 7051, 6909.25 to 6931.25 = 1.24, 6.11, 8.72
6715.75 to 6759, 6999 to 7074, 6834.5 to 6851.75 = 2.43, 6.42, 8.67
